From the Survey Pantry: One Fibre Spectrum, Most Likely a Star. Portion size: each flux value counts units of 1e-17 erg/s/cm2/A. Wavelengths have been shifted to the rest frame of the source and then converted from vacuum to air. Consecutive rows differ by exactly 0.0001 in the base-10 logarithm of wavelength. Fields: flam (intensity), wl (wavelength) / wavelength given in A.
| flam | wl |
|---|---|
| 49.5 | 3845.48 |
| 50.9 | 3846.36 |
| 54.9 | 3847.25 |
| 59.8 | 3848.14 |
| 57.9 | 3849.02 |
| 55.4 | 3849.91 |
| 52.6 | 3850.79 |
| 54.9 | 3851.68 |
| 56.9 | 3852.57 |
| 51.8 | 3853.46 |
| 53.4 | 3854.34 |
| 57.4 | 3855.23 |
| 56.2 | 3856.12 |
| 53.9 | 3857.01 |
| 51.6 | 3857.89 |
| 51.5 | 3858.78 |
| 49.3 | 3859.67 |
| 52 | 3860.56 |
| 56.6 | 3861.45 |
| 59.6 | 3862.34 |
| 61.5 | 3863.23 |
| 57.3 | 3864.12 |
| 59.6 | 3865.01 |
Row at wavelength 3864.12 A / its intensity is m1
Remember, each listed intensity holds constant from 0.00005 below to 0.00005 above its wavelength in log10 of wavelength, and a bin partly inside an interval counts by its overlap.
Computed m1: 57.3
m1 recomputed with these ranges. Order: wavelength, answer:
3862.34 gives 59.6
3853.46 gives 51.8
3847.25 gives 54.9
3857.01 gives 53.9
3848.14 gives 59.8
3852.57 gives 56.9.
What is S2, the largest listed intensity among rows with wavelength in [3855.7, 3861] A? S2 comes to 56.2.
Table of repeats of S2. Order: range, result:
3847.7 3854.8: 59.8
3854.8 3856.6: 57.4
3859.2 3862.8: 59.6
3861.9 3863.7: 61.5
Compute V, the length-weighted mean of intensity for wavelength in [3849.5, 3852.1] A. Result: 54.4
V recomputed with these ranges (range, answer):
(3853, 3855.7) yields 54.2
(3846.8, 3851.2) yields 56.2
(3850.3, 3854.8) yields 54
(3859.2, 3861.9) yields 52.6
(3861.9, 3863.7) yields 60.5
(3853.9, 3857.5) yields 55.3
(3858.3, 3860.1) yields 50.3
